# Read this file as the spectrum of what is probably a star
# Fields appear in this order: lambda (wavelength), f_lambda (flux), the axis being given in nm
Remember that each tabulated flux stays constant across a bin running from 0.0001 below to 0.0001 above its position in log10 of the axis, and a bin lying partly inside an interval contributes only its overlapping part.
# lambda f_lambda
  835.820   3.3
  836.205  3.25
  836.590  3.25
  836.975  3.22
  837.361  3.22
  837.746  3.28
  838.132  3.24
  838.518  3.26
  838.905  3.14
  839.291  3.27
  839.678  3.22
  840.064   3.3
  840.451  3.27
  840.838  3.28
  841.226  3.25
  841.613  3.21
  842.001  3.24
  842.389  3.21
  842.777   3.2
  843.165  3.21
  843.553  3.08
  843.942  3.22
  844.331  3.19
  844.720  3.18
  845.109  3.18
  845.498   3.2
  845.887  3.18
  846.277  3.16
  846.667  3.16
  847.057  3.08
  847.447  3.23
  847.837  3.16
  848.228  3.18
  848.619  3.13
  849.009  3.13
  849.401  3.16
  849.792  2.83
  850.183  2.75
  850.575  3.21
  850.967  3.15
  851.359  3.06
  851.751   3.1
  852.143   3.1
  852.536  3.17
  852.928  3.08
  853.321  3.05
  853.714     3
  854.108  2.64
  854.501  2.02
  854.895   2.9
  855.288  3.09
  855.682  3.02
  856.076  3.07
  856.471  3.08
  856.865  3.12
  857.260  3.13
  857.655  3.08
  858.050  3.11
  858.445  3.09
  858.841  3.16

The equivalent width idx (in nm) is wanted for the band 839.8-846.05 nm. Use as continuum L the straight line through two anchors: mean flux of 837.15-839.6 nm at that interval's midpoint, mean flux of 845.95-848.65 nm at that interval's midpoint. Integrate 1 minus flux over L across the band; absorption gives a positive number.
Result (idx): -0.03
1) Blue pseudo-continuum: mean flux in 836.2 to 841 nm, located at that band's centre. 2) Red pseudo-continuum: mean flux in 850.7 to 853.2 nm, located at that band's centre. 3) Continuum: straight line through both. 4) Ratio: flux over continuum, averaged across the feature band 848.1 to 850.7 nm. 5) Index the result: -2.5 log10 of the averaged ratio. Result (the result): 0.03 mag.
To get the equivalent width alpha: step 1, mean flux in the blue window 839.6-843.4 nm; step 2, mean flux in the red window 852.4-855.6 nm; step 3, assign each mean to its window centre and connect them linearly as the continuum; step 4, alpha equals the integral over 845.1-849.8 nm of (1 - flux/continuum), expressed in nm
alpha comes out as -0.13 nm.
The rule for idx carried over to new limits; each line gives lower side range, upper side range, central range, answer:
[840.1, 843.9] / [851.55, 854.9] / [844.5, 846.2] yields -0.03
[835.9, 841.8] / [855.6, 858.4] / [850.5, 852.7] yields 0.01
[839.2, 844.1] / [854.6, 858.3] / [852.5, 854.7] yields 0.20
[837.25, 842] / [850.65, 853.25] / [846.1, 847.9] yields 0.00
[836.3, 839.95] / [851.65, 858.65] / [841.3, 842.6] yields -0.02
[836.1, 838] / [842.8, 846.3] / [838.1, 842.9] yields -0.03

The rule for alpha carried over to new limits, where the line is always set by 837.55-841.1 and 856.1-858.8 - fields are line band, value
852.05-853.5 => 0.018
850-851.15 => 0.044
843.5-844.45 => 0.012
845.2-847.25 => 0.024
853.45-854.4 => 0.114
